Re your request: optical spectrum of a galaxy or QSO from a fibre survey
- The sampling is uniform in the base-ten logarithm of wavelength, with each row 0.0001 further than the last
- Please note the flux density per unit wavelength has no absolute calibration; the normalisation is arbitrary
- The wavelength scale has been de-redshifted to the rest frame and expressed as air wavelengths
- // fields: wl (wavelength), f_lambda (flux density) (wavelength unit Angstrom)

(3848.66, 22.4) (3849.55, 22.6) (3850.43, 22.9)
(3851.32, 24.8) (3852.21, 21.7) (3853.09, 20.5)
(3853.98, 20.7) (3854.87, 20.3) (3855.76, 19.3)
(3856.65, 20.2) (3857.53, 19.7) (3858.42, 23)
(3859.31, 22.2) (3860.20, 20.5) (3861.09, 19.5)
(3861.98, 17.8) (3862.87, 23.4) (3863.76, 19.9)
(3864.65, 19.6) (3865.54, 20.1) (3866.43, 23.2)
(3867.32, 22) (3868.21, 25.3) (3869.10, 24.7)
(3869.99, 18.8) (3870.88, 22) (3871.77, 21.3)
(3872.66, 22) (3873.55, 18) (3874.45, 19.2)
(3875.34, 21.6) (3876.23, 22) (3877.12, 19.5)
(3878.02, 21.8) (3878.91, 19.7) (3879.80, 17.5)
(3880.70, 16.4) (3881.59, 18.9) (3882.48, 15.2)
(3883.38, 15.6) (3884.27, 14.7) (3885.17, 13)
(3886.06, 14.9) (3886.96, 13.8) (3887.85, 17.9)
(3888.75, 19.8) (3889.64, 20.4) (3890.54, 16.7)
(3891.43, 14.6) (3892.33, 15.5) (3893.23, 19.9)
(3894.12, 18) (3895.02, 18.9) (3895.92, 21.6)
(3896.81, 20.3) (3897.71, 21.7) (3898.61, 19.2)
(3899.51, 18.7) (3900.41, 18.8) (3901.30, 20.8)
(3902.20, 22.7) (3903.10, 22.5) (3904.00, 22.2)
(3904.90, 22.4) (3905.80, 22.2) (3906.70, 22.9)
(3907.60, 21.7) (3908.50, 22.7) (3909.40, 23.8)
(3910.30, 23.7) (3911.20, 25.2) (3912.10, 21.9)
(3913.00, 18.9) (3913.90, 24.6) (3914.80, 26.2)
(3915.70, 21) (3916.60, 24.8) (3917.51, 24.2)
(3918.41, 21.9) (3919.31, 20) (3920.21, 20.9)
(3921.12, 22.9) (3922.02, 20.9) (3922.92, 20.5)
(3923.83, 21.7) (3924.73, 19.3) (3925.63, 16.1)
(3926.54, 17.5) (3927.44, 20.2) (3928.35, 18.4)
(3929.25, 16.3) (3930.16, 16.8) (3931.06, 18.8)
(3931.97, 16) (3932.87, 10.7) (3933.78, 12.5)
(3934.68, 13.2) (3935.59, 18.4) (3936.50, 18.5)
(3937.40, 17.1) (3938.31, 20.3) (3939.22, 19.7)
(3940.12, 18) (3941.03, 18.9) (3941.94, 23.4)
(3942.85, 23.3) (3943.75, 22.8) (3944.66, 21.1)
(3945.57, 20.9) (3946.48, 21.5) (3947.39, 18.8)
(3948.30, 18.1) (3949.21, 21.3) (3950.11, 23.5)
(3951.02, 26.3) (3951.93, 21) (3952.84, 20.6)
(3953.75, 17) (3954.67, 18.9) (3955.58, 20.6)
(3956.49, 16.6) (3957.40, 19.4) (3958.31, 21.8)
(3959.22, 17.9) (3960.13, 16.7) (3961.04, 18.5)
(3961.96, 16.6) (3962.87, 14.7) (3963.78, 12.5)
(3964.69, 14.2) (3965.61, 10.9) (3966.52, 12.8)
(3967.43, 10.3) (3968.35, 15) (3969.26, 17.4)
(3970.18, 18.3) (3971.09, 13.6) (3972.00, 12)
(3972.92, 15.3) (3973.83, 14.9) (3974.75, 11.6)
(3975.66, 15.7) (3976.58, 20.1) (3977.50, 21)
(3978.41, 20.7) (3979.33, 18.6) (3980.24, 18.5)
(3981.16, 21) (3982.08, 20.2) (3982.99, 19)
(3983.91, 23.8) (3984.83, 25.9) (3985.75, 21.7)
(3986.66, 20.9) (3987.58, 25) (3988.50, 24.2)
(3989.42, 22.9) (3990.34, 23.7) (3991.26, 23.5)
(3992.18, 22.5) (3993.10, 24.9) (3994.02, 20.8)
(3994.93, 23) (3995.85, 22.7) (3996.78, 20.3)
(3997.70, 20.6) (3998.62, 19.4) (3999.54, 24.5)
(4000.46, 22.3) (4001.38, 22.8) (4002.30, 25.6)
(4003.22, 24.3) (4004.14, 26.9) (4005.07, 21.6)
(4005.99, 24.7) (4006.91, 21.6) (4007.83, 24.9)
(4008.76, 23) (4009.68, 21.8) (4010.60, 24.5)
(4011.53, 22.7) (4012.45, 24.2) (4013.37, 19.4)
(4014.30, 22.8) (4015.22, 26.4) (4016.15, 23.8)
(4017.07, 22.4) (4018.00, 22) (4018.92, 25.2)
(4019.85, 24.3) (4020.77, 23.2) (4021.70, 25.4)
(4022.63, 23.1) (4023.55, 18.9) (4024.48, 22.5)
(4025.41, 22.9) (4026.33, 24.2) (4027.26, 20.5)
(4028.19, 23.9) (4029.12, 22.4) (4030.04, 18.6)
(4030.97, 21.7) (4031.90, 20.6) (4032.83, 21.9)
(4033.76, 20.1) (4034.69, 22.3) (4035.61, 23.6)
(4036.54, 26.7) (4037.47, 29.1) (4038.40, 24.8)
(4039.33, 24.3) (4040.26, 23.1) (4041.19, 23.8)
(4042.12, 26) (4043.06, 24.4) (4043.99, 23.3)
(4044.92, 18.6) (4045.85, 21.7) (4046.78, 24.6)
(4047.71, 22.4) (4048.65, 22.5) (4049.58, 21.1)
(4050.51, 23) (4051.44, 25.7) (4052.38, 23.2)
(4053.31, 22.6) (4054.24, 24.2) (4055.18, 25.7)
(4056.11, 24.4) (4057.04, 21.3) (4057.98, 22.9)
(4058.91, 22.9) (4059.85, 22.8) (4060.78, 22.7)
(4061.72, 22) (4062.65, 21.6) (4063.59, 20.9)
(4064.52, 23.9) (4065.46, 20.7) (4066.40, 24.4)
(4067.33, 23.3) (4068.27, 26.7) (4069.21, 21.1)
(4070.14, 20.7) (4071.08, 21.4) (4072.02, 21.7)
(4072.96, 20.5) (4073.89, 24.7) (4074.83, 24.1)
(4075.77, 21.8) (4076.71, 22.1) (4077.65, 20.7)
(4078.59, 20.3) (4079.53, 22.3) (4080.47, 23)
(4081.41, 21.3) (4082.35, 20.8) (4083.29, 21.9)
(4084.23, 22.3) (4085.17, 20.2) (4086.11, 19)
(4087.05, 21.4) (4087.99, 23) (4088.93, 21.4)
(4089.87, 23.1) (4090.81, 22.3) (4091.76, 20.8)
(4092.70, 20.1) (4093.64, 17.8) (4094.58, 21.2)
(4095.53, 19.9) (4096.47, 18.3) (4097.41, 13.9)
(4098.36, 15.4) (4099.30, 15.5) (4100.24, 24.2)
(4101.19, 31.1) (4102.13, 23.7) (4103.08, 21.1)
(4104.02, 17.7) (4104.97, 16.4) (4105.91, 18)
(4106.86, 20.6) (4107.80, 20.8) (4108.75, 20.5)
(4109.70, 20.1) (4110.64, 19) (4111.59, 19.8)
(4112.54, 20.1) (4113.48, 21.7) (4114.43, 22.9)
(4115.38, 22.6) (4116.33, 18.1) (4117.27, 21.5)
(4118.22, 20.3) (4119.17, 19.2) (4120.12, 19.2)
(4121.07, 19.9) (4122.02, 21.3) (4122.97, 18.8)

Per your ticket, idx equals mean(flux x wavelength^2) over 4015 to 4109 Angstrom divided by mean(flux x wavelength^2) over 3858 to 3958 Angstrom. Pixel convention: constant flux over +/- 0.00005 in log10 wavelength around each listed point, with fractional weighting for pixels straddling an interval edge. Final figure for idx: 1.2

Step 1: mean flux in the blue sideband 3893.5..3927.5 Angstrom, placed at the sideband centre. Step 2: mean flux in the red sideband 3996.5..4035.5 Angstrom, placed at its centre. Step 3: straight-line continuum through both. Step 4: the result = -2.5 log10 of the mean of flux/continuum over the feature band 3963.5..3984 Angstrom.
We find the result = 0.336 mag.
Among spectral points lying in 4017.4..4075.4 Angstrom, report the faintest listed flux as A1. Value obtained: 18.6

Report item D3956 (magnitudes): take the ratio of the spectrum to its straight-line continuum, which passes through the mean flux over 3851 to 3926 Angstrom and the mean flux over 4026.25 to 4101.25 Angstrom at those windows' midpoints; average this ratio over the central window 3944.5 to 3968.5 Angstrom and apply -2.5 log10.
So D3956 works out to 0.17 mag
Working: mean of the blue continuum 20.4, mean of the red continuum 22.2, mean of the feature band 18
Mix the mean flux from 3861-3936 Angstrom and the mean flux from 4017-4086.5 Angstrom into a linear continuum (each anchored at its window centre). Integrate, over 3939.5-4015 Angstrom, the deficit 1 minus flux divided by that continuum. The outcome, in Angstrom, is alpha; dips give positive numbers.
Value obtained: 3.8 Angstrom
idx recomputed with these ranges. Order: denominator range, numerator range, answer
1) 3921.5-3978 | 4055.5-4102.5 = 1.30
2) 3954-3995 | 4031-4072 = 1.29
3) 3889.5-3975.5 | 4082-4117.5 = 1.17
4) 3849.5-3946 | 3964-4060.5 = 1.15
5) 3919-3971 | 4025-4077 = 1.32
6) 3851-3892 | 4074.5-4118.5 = 1.18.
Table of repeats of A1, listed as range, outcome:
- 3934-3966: 10.9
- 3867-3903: 13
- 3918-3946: 10.7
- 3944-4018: 10.3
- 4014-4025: 18.9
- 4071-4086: 20.2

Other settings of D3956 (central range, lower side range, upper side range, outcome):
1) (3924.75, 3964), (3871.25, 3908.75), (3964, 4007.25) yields 0.06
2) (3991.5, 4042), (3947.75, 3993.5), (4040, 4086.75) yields -0.12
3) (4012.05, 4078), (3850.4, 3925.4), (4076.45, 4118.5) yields -0.12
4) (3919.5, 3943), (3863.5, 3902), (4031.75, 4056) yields 0.11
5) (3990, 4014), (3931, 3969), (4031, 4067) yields -0.11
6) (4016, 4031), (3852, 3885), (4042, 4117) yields -0.07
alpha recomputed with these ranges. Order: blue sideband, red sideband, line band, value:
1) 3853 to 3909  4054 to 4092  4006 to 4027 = -1.58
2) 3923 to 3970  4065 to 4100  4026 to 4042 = -2.45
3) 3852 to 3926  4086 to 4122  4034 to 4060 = -4.15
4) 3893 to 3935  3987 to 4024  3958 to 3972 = 4.26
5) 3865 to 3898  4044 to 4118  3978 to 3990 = -0.83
